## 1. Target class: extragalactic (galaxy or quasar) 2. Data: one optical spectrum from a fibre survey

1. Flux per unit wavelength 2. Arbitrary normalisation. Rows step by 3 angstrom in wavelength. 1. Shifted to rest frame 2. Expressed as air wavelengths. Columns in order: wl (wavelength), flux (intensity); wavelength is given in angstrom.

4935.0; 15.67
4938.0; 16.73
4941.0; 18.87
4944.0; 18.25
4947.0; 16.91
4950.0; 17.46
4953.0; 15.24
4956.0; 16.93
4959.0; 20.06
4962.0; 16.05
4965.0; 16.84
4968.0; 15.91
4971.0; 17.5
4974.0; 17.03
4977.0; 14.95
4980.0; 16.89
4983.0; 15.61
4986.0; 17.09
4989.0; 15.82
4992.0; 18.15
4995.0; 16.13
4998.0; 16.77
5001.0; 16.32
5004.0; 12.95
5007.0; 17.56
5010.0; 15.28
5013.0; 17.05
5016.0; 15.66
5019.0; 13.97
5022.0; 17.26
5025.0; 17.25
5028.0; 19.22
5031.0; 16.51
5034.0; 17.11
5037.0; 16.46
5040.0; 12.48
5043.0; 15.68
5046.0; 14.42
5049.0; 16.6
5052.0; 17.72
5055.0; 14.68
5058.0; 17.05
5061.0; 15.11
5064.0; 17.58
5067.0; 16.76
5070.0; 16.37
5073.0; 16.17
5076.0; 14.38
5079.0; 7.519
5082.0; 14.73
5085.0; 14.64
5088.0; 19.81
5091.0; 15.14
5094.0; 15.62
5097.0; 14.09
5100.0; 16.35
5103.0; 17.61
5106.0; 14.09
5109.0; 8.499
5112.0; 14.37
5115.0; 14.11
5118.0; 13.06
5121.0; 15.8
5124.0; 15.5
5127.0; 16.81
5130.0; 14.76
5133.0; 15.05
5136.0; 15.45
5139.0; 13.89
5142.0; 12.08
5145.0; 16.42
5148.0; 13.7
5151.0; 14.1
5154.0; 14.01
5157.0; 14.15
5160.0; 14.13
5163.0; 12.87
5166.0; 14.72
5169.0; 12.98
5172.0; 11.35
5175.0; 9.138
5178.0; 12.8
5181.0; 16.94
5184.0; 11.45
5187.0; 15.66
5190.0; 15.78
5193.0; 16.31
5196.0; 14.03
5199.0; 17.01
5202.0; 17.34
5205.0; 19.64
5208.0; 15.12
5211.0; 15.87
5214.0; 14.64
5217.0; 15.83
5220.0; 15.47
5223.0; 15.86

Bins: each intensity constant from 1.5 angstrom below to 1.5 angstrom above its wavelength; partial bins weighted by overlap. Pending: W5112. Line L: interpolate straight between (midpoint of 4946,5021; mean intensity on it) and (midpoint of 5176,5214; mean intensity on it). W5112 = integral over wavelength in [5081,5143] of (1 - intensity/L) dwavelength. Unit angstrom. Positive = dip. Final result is 4.0 angstrom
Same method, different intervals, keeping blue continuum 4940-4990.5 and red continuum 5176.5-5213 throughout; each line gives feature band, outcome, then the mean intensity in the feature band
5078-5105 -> 1.71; 15.2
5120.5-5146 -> 1.52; 15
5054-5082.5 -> 2.24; 15.1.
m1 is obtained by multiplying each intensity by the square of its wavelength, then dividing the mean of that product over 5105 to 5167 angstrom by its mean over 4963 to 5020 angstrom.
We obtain 0.93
